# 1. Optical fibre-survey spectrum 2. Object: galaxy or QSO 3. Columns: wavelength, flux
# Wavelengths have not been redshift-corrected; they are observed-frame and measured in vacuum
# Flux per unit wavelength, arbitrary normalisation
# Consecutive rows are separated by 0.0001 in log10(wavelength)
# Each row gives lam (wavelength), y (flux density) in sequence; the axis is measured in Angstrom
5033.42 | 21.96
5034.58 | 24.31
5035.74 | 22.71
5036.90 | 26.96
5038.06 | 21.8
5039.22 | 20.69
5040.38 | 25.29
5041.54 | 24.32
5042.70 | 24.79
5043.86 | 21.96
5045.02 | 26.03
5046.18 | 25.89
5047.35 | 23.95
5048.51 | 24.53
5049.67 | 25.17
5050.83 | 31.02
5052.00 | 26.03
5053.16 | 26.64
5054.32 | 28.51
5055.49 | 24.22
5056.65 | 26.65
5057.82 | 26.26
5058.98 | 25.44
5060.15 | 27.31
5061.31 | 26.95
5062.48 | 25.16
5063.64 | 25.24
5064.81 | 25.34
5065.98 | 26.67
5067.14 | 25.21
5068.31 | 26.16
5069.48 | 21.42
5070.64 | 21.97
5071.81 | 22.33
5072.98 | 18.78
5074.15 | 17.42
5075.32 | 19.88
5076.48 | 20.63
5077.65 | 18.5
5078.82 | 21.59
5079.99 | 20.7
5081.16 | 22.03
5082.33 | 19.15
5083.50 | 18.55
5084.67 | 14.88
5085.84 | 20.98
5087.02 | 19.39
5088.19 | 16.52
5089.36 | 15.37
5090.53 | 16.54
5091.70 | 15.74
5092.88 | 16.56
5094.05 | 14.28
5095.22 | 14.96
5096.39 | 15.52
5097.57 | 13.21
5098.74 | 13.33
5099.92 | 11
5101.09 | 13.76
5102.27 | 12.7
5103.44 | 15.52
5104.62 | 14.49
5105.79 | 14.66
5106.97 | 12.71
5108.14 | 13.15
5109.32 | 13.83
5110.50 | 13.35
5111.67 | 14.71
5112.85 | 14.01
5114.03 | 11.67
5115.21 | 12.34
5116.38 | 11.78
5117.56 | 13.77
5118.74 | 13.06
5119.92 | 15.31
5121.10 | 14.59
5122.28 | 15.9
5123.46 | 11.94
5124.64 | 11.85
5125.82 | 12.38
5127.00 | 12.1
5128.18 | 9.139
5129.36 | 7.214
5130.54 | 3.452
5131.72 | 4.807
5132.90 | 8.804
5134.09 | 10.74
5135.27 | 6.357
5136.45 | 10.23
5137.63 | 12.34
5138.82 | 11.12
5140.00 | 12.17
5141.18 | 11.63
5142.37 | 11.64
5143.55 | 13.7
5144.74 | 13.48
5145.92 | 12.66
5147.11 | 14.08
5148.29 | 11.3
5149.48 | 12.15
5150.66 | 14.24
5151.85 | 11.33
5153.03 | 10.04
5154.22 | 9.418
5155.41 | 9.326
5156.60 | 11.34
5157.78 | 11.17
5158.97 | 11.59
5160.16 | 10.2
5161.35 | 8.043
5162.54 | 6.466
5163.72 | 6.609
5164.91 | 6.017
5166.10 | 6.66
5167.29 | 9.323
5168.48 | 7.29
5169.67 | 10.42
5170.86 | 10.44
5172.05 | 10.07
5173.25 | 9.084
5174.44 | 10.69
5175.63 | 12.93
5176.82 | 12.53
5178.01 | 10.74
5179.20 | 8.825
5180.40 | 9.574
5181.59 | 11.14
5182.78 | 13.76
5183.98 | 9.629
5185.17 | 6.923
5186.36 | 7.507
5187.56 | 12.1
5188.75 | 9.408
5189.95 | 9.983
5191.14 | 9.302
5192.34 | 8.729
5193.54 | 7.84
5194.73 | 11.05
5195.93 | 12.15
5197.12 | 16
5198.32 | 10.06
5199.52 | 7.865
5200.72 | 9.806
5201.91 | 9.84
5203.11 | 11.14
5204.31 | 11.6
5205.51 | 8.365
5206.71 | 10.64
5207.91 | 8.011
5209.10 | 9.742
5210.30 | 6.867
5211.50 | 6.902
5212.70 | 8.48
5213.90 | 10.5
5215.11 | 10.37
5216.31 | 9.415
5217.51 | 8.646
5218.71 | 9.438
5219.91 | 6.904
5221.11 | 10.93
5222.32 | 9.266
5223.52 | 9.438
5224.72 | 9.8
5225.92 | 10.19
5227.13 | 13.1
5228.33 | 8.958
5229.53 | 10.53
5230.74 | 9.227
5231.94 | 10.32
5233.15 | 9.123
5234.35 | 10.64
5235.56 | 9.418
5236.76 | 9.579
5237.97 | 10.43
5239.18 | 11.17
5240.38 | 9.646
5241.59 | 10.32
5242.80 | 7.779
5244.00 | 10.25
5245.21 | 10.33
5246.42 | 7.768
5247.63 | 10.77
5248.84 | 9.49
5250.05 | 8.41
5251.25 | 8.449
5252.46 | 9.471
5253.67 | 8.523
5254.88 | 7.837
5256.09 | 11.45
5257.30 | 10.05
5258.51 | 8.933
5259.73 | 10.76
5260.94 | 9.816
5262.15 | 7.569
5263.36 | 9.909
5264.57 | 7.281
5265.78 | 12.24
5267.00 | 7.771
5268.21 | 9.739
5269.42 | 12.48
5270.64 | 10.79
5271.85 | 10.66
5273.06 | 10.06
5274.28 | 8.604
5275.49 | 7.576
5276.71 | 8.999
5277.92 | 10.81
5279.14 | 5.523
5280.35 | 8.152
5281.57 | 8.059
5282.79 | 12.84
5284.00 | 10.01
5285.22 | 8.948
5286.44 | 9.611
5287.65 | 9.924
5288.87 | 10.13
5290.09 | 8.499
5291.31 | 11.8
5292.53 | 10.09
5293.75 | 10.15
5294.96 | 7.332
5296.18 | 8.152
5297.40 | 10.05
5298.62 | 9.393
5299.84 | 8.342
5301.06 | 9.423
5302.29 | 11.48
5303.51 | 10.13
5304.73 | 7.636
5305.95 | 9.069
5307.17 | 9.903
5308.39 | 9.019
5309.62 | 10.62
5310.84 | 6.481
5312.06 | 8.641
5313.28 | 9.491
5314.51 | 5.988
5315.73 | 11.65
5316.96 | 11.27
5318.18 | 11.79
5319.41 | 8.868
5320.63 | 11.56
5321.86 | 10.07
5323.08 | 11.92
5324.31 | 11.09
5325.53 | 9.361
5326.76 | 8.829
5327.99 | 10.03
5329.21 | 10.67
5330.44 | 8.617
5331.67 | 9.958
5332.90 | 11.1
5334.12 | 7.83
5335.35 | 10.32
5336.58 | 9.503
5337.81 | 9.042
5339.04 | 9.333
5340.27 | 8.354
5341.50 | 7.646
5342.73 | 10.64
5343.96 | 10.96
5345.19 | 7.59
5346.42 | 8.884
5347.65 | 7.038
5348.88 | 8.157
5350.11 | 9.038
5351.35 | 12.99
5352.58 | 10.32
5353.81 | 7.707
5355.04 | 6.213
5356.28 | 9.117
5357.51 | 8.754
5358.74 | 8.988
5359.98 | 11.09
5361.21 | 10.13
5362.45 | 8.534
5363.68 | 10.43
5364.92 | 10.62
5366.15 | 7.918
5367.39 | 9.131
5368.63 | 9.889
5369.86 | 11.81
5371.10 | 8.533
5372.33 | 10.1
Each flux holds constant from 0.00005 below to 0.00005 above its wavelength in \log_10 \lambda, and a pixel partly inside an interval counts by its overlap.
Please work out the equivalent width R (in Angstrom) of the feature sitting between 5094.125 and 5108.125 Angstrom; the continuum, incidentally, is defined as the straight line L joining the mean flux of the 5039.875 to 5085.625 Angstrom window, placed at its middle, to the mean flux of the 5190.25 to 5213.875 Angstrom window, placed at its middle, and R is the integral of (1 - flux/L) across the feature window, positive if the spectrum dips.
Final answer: 4.2 Angstrom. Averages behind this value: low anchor 23.6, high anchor 9.73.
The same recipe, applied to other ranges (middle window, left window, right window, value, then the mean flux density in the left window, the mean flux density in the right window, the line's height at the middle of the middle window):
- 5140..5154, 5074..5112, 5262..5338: 2.12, 16.2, 9.58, 14.5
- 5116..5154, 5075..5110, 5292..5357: 9.20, 16.3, 9.41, 15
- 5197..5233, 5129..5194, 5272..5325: 0.56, 9.99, 9.53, 9.81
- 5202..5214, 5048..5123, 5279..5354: 4.09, 18.9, 9.5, 13.9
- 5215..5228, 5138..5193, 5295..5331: 0.44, 10.4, 9.6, 10.1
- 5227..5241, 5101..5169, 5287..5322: 0.26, 11.3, 9.54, 10.3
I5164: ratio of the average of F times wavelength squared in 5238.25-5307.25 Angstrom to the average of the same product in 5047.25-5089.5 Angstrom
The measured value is 0.45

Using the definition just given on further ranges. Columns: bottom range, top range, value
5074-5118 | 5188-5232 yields 0.65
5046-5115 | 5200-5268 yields 0.51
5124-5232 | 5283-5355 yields 1.01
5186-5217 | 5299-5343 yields 1.03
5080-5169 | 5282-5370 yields 0.83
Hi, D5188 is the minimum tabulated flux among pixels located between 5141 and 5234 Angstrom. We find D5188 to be 6.017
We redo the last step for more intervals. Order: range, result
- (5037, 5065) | 20.69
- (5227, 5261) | 7.768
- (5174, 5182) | 8.825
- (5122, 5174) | 3.452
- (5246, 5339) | 5.523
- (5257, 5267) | 7.281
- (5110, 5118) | 11.67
